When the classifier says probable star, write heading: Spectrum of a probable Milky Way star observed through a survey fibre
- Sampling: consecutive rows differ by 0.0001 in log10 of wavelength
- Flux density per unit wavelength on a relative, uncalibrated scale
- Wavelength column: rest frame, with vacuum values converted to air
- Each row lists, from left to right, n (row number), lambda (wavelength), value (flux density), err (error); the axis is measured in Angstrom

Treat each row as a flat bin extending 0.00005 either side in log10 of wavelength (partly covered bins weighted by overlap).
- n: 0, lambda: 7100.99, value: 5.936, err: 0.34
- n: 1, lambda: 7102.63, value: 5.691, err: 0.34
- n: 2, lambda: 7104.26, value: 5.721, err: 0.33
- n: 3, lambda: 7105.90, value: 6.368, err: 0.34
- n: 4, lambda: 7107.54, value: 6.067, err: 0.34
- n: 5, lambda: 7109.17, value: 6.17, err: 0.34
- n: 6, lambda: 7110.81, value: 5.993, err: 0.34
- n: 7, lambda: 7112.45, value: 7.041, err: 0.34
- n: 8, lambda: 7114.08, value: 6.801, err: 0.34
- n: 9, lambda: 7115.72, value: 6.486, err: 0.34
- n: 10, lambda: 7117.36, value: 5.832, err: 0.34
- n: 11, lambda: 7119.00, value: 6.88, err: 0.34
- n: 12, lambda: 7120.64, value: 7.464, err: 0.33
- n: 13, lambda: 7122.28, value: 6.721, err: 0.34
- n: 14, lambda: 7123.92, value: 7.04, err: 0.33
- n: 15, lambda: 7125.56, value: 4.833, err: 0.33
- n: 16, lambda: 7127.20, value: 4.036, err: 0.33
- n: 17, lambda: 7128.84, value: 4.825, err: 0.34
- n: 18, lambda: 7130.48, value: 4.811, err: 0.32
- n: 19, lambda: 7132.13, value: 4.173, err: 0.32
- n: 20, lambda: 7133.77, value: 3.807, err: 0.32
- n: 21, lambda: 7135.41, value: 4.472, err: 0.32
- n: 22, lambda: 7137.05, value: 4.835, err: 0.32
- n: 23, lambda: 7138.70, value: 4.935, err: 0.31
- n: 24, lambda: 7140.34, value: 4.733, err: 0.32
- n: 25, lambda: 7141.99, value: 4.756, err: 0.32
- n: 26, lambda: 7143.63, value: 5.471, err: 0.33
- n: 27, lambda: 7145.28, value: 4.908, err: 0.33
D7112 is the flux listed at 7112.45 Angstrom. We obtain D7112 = 7.041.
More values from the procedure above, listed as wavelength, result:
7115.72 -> 6.486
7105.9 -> 6.368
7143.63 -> 5.471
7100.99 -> 5.936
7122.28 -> 6.721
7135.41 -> 4.472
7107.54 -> 6.067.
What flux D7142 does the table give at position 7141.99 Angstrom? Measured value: 4.756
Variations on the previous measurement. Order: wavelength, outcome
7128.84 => 4.825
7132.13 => 4.173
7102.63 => 5.691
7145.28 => 4.908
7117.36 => 5.832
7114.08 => 6.801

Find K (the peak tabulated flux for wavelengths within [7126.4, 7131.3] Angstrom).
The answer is 4.825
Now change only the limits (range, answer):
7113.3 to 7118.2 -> 6.801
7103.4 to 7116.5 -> 7.041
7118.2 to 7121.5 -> 7.464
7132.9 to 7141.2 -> 4.935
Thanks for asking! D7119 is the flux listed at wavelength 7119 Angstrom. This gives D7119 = 6.88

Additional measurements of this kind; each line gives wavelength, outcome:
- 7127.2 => 4.036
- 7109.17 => 6.17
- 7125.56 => 4.833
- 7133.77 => 3.807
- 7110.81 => 5.993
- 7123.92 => 7.04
